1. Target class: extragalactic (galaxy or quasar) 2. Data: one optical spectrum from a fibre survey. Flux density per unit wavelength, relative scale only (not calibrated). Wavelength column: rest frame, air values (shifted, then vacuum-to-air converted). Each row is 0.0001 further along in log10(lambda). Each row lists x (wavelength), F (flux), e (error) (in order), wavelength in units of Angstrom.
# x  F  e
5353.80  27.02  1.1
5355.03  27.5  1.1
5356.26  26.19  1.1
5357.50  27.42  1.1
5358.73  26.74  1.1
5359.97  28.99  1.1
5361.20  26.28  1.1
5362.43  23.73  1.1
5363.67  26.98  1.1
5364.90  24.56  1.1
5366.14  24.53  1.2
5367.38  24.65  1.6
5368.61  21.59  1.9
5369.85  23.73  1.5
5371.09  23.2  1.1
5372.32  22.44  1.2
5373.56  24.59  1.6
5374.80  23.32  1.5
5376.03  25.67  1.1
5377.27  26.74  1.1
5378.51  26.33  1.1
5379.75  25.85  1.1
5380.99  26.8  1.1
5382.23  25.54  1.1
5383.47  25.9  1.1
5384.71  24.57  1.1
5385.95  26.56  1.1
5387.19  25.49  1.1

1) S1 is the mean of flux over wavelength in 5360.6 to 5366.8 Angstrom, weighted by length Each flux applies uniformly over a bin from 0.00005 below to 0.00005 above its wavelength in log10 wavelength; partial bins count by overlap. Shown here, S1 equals 25.2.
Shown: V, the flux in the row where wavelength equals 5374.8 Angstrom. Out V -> 23.32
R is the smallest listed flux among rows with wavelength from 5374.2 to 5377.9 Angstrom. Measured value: 23.32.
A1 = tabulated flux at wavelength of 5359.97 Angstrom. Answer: 28.99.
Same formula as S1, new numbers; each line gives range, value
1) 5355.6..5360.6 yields 27.3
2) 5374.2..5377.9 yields 25.3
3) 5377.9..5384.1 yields 26.1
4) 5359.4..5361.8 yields 27.7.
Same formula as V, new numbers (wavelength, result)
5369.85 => 23.73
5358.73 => 26.74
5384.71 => 24.57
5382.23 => 25.54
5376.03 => 25.67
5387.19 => 25.49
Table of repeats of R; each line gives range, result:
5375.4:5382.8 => 25.54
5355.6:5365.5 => 23.73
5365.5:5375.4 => 21.59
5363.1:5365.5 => 24.56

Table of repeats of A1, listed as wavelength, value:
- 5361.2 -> 26.28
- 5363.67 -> 26.98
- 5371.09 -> 23.2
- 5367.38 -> 24.65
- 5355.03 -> 27.5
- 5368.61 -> 21.59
